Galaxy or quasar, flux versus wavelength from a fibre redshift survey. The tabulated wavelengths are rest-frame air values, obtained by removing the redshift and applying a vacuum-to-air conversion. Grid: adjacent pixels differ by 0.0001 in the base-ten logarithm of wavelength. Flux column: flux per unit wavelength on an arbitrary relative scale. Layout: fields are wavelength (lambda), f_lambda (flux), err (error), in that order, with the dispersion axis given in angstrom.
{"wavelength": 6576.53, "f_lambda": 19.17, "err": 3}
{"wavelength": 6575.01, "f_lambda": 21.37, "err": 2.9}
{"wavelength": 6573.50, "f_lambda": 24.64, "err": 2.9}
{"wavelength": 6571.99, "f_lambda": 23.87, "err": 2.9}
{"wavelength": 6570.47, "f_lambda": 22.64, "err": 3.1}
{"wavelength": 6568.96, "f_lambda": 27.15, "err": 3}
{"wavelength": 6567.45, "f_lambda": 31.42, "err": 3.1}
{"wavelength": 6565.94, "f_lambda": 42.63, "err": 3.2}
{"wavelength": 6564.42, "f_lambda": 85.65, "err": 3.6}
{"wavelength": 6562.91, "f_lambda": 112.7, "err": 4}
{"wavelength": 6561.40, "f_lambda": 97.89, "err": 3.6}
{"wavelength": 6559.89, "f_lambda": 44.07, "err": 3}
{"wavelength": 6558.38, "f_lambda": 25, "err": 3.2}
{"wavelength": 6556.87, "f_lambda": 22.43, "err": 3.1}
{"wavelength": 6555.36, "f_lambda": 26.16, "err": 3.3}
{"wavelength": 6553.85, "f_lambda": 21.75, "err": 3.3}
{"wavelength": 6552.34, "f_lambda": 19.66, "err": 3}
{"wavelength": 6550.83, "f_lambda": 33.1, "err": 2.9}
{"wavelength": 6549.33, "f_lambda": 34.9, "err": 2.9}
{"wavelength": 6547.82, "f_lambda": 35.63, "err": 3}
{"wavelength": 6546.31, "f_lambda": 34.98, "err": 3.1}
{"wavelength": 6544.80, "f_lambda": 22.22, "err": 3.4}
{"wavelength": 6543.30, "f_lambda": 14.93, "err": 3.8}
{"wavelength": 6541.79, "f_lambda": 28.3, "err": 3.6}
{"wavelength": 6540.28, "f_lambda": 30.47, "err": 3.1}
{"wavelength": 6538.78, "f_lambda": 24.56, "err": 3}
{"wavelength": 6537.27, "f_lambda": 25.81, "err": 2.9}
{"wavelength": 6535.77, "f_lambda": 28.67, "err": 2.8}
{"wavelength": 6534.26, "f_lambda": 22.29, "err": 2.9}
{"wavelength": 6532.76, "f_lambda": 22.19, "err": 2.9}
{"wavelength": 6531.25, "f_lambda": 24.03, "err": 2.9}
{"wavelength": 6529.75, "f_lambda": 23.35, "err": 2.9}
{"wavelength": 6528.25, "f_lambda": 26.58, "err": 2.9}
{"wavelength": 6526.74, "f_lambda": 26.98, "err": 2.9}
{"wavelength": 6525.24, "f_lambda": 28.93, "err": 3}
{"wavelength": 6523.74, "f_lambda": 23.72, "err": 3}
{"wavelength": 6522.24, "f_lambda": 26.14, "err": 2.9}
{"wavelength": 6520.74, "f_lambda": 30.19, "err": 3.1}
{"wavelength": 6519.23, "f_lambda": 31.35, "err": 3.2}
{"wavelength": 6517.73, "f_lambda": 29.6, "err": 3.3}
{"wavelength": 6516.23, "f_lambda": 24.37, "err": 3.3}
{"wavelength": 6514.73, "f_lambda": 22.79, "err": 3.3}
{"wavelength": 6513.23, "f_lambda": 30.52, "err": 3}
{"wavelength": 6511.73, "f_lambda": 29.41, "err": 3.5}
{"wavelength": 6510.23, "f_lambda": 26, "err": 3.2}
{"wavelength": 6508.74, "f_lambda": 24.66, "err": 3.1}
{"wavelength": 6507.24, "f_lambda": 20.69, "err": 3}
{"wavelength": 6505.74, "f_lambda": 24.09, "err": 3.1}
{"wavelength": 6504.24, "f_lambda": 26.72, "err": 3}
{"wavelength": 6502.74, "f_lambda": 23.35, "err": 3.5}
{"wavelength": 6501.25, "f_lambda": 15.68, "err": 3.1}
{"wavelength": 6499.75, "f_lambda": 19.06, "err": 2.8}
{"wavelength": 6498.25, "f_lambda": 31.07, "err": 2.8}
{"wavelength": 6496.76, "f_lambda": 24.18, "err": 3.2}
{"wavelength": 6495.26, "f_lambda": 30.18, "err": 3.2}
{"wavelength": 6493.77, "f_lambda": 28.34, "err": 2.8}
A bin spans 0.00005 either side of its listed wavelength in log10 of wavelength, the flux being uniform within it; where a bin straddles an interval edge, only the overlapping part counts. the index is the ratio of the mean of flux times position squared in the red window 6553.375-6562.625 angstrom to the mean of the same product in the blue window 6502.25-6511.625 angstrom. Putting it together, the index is 1.81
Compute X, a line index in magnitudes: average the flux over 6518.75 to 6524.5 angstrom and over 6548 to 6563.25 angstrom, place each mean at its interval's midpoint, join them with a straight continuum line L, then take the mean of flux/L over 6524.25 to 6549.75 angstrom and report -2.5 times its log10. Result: 0.26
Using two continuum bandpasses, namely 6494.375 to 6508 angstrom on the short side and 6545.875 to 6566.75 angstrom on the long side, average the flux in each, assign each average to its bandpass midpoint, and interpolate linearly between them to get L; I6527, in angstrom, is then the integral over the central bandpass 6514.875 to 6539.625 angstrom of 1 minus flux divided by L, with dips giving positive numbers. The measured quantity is 5.7 angstrom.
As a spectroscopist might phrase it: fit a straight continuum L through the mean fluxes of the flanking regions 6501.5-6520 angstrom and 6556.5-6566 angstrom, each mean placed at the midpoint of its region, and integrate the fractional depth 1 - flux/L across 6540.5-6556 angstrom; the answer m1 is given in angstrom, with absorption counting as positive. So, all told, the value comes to 7.7 angstrom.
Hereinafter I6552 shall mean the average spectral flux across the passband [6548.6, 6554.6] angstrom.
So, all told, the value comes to 27.4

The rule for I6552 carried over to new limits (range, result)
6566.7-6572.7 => 26.3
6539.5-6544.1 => 24.6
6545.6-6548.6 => 35.3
